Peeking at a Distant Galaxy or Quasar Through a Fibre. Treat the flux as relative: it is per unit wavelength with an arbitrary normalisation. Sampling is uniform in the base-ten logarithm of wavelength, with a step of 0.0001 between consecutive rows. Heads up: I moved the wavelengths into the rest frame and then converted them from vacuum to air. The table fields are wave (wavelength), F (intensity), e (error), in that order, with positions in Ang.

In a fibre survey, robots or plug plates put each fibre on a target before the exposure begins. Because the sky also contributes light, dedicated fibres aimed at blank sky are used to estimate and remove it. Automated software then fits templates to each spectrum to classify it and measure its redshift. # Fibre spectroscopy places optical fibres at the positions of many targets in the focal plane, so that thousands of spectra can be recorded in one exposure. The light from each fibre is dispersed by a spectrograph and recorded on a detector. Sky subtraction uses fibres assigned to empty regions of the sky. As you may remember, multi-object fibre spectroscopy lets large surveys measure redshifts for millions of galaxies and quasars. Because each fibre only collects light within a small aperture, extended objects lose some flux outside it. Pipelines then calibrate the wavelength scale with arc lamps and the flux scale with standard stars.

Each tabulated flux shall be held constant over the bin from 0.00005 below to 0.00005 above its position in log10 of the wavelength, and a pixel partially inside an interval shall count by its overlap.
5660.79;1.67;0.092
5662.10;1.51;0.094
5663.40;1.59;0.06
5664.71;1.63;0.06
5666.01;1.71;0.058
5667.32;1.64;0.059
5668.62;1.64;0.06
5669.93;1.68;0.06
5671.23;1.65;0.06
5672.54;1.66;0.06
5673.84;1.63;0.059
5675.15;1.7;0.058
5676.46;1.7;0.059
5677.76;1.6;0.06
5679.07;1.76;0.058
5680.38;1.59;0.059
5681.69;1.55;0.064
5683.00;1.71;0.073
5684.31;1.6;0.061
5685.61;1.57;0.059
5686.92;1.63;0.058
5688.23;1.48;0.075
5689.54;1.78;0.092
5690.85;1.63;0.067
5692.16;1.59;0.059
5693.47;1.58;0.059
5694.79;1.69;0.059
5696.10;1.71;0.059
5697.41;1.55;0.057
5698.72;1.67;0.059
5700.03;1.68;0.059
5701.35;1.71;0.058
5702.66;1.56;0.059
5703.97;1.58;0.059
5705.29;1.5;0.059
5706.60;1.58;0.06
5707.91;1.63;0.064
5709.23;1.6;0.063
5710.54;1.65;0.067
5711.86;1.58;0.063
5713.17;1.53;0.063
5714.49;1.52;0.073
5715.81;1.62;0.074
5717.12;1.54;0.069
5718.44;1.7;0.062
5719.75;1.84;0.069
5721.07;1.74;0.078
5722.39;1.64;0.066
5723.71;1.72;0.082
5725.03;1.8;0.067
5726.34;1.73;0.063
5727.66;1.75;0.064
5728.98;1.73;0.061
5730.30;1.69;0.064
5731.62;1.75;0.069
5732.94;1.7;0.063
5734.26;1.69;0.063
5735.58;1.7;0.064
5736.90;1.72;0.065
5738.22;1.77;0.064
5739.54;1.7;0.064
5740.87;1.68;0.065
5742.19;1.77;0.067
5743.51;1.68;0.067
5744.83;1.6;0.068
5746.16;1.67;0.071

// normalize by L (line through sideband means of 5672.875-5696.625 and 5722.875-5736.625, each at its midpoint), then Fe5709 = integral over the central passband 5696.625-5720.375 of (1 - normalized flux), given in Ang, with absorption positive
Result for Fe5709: 1.0 Ang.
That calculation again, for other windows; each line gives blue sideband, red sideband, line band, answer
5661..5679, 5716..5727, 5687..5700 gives 0.3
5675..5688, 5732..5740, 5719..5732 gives -0.3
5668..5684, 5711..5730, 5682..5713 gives 0.9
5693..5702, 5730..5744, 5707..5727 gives 0.4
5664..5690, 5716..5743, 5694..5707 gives 0.4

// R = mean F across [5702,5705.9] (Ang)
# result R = 1.55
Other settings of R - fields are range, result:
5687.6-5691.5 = 1.63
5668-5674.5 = 1.65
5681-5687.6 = 1.61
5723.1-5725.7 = 1.76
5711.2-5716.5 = 1.56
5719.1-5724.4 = 1.73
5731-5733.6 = 1.72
